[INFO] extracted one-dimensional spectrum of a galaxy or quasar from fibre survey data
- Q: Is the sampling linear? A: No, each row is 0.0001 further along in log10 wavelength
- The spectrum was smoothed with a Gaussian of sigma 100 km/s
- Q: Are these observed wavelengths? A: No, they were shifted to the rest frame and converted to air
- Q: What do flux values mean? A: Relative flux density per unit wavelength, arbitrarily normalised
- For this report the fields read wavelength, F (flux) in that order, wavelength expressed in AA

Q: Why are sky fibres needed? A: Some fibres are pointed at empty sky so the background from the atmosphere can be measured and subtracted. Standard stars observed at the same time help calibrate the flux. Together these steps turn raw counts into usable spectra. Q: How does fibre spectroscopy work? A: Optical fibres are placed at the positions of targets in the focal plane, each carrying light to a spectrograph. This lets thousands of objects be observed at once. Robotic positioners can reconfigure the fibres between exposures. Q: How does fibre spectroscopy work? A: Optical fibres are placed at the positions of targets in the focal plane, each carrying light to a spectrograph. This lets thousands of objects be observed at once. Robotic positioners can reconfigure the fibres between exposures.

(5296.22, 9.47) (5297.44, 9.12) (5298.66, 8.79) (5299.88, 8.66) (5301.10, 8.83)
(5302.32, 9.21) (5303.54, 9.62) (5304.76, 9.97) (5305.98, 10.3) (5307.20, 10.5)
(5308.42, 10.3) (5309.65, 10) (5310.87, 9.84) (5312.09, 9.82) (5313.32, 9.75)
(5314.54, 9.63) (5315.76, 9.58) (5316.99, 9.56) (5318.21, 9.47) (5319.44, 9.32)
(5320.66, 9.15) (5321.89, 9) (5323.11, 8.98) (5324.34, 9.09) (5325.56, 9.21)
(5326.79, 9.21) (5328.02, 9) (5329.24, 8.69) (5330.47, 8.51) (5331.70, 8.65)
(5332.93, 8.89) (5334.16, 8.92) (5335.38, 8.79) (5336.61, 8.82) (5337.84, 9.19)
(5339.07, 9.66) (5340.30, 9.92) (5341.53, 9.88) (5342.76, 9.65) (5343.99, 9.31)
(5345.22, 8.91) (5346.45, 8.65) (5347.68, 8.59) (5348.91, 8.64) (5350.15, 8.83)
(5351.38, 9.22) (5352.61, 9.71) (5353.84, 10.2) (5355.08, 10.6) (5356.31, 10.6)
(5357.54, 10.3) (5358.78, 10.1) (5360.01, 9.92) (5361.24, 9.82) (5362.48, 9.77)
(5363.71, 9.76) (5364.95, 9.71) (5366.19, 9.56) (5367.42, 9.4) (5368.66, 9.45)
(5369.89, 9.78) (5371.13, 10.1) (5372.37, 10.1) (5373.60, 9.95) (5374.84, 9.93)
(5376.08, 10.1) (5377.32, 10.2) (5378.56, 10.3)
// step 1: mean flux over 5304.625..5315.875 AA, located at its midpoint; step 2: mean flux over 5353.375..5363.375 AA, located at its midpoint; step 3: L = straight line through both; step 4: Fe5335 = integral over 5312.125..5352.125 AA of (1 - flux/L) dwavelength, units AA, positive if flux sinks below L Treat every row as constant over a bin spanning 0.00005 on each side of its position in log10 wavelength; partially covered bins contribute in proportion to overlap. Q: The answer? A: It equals 3.6 AA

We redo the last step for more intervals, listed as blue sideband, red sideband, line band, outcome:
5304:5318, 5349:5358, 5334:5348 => 0.9 AA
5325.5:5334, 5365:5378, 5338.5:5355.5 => -0.2 AA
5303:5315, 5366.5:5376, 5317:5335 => 1.7 AA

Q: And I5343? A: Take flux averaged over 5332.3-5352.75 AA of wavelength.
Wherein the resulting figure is 9.14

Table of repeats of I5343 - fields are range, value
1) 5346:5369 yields 9.63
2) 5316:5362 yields 9.33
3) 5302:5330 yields 9.53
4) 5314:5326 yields 9.3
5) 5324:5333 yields 8.9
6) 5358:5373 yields 9.8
